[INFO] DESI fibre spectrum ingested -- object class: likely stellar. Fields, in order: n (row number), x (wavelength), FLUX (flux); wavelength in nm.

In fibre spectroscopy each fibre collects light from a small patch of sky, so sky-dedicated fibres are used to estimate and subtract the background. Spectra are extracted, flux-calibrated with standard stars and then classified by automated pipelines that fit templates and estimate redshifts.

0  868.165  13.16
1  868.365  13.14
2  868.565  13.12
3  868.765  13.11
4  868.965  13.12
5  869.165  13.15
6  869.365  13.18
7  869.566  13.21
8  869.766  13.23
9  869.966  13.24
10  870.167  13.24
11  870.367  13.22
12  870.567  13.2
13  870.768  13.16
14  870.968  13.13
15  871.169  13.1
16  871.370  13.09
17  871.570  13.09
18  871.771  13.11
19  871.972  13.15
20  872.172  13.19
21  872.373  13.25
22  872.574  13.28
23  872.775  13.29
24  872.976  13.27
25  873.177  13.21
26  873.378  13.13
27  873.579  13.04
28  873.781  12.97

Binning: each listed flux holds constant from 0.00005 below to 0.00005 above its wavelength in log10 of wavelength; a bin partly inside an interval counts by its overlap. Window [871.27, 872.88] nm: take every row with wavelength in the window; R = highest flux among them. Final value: 13.29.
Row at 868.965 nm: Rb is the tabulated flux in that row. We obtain 13.12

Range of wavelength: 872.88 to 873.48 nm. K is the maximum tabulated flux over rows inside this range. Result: 13.27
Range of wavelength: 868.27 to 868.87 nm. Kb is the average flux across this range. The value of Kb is 13.1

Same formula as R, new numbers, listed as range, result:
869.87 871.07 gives 13.24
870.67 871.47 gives 13.16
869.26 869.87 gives 13.23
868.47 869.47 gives 13.18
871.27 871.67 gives 13.09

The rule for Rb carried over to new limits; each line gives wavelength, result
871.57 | 13.09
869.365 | 13.18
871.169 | 13.1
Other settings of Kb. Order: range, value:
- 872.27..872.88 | 13.3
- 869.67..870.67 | 13.2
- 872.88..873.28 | 13.2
